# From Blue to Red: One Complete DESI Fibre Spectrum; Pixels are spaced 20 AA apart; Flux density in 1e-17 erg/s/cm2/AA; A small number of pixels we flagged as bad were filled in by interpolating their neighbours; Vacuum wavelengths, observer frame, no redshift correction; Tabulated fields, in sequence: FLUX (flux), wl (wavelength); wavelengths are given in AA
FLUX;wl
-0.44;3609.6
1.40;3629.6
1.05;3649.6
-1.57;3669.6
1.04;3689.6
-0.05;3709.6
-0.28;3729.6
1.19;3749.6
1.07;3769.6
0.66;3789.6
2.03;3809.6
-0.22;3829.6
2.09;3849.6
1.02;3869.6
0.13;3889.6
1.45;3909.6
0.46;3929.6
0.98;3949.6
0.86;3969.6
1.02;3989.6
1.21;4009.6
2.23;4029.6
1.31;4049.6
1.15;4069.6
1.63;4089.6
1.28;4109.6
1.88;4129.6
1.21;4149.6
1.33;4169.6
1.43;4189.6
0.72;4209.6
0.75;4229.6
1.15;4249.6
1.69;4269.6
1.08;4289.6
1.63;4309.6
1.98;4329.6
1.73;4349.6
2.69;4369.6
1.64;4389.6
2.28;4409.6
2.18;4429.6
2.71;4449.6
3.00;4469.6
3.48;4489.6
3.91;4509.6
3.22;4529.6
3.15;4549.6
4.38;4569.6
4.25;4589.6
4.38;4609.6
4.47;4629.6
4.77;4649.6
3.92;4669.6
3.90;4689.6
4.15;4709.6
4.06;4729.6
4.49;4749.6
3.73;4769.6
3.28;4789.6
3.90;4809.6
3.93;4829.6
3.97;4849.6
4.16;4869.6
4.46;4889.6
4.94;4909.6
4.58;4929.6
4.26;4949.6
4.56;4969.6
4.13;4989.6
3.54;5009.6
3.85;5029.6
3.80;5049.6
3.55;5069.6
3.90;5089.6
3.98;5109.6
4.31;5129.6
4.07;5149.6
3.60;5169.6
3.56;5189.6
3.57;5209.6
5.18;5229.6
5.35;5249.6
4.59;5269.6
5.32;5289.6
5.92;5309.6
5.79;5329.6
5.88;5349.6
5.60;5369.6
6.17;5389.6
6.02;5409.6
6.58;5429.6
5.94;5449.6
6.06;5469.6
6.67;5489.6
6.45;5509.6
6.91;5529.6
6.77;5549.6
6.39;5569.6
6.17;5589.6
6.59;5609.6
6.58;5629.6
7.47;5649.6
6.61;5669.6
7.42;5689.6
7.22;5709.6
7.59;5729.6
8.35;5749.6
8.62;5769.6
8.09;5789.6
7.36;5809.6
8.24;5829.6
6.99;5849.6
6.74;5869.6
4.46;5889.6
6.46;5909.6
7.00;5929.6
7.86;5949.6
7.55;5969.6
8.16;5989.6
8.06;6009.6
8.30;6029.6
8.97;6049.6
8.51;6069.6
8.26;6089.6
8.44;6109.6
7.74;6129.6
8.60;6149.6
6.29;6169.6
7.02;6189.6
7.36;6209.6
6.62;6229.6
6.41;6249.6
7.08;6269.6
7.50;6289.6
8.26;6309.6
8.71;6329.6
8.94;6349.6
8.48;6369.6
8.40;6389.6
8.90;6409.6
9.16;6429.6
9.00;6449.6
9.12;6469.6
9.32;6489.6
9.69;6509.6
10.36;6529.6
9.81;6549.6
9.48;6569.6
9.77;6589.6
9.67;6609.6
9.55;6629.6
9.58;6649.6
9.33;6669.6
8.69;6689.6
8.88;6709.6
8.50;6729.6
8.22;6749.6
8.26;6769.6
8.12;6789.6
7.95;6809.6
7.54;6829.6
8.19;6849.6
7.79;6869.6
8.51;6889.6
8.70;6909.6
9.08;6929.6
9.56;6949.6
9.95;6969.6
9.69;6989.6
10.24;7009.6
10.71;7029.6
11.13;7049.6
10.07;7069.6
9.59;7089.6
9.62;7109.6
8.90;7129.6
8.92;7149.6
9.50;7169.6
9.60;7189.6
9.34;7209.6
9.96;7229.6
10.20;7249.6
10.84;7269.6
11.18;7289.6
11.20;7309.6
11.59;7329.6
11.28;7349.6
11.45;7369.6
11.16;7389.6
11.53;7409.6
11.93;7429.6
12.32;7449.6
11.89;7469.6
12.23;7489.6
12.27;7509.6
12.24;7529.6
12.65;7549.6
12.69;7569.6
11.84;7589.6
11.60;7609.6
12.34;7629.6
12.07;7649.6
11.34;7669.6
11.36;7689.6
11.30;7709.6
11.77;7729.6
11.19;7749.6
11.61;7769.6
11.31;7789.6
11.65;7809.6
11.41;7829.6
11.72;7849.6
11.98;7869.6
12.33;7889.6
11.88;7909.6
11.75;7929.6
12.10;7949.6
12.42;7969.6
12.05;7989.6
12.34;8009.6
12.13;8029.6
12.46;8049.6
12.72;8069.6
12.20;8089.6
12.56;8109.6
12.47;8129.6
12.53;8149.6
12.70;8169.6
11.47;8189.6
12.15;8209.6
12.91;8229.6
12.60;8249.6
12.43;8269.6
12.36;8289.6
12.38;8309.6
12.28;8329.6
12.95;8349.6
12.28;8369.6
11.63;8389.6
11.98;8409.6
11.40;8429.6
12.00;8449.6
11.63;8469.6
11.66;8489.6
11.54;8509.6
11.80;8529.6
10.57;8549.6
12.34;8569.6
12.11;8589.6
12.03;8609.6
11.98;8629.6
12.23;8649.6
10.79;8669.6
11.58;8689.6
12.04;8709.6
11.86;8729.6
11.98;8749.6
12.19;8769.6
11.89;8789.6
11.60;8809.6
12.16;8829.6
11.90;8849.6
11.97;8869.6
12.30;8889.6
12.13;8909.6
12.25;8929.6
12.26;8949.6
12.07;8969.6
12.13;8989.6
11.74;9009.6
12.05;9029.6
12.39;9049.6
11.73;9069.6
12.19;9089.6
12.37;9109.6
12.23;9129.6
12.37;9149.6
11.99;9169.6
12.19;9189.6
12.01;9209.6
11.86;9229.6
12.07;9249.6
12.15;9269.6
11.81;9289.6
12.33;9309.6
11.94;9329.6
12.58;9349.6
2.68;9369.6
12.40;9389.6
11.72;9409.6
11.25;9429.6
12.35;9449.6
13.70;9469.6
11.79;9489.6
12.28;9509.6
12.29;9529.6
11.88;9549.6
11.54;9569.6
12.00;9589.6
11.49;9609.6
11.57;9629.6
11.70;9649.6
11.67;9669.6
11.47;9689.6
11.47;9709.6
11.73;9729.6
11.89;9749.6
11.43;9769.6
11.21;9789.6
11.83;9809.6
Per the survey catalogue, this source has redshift 0.00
